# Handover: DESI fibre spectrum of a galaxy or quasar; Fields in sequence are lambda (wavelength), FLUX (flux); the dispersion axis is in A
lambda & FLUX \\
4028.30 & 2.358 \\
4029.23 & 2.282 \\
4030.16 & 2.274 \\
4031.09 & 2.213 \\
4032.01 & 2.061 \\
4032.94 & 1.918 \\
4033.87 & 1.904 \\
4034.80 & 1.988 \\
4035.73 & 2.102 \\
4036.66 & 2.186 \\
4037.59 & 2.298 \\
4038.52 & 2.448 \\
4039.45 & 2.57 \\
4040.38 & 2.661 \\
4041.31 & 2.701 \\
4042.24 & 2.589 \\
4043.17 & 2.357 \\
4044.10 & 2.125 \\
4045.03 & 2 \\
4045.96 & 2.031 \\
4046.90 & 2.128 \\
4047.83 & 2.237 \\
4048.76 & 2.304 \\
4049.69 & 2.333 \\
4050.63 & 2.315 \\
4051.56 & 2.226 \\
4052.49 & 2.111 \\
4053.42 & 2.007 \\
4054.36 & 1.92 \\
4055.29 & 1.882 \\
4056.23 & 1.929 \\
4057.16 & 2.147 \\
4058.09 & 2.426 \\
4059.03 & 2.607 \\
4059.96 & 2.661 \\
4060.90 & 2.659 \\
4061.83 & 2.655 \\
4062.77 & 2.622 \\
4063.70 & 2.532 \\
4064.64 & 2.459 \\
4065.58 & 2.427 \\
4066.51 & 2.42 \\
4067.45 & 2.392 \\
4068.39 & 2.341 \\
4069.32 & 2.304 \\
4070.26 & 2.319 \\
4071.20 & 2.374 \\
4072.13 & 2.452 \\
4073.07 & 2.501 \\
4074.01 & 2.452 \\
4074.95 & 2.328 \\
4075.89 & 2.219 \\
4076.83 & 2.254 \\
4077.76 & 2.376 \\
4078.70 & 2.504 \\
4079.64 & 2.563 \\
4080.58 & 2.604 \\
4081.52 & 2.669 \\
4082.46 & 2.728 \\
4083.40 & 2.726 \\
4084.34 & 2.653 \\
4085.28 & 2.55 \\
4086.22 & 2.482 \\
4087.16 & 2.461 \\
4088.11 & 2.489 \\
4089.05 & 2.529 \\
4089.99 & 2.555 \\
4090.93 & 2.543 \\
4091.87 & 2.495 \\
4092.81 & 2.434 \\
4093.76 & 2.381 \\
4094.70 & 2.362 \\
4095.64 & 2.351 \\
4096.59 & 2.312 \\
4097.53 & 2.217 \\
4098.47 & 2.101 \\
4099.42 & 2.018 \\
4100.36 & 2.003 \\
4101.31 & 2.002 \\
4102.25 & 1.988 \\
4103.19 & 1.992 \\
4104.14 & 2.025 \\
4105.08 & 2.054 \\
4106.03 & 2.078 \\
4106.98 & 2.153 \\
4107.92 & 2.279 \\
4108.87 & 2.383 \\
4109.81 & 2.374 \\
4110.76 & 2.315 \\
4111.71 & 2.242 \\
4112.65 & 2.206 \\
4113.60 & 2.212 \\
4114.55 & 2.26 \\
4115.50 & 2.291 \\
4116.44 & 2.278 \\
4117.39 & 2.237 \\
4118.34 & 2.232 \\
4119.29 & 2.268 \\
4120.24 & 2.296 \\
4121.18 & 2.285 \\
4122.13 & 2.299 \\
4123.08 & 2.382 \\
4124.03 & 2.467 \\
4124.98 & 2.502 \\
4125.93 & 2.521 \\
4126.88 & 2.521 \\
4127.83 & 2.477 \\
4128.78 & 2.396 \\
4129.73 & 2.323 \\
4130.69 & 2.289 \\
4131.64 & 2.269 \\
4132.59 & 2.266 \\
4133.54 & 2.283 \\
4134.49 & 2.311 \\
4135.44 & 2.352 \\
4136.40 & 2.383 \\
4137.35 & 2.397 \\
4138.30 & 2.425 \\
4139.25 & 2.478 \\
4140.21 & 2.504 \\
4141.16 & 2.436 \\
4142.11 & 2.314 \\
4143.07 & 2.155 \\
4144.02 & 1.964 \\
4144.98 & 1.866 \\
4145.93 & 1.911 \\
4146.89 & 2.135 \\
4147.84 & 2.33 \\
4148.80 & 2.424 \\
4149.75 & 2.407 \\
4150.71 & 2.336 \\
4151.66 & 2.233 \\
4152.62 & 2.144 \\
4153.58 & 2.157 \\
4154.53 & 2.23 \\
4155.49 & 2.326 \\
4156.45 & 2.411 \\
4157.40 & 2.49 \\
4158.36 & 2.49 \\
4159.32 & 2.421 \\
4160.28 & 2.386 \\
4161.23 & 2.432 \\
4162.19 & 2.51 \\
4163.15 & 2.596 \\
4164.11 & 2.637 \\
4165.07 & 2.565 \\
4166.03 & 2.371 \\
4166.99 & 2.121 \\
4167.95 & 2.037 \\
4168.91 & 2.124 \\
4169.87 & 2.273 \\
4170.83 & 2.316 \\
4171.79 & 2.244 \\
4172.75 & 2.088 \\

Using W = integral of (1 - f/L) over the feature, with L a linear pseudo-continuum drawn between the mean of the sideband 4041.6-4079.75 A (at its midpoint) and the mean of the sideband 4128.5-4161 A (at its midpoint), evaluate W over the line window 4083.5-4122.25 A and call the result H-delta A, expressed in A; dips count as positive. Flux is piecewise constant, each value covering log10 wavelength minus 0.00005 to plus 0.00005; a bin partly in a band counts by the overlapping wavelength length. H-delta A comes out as 0.4 A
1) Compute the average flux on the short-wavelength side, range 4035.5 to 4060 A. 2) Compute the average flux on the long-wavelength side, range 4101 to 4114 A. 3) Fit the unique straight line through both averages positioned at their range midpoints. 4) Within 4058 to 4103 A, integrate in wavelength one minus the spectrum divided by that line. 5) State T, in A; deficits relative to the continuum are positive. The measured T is -4.3 A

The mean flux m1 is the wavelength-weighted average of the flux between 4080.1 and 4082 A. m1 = 2.64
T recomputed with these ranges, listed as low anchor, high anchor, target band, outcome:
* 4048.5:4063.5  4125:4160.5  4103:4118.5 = 0.7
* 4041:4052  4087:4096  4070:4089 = -0.6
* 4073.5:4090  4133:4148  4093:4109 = 1.8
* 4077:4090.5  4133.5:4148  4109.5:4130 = 0.3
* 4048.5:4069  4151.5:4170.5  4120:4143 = -0.3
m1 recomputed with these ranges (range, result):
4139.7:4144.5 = 2.27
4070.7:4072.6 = 2.42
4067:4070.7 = 2.34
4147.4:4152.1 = 2.35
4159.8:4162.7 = 2.45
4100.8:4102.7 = 1.99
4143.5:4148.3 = 2.04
